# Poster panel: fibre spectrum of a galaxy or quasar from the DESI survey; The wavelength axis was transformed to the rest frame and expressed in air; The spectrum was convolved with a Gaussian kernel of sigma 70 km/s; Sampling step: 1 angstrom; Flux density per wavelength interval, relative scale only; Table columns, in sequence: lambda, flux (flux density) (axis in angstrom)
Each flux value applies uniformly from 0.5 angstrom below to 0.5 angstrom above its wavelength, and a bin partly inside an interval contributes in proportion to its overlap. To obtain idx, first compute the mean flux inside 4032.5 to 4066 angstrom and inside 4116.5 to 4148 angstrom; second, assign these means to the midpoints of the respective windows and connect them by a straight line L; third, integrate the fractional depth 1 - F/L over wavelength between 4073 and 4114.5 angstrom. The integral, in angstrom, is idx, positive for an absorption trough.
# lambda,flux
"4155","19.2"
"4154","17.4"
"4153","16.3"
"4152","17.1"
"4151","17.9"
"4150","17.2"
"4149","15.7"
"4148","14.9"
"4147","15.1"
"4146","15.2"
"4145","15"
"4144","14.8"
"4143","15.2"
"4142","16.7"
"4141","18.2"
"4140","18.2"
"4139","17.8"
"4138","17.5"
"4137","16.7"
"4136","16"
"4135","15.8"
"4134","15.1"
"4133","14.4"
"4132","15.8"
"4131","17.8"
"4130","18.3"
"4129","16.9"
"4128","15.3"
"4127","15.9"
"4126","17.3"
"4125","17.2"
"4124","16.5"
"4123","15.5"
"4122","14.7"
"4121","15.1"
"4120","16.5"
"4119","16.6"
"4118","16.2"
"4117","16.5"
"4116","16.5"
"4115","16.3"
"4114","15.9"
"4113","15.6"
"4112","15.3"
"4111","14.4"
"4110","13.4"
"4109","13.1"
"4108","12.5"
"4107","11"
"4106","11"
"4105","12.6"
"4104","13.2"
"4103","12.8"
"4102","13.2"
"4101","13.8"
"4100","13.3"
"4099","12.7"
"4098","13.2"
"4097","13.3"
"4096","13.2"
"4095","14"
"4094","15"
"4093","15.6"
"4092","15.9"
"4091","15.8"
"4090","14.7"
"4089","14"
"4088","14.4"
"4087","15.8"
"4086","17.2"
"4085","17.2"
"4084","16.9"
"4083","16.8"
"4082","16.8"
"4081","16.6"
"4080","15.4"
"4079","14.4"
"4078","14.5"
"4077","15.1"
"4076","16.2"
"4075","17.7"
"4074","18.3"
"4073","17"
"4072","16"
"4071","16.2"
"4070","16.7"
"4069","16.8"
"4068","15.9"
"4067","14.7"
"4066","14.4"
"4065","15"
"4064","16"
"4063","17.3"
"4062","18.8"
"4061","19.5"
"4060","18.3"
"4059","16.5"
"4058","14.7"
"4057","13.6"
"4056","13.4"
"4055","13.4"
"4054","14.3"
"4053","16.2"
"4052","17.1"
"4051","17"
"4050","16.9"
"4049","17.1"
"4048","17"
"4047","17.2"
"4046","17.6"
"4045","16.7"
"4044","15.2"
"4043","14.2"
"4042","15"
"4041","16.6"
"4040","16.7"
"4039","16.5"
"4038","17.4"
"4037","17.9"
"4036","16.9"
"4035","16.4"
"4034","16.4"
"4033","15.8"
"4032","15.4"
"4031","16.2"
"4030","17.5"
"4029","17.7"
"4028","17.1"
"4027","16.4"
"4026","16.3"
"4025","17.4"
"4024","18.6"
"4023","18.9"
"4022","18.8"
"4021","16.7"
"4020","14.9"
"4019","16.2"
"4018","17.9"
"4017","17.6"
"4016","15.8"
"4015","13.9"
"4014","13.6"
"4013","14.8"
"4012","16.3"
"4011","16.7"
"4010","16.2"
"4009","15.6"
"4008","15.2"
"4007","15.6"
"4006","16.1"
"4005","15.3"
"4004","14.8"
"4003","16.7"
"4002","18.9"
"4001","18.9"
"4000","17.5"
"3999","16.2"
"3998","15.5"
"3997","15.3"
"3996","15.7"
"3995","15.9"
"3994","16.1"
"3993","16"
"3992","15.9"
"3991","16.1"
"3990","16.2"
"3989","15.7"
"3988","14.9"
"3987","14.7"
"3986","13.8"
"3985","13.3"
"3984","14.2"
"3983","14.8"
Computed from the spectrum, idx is 3.97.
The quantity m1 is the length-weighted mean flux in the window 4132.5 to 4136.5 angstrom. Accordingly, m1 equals 15.3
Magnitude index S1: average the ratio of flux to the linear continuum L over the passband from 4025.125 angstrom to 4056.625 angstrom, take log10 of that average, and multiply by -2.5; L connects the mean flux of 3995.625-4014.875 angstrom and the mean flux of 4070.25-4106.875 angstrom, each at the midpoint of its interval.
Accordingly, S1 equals -0.05 mag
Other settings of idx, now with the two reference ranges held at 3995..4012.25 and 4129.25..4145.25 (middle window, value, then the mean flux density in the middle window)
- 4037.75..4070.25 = 0.36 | 16.2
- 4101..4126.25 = 2.66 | 14.7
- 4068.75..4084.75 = 0.04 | 16.3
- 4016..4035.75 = -0.77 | 16.9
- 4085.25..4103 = 2.16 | 14.4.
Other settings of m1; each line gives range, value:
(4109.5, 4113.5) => 14.7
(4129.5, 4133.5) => 16.6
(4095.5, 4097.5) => 13.2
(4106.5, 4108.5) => 11.8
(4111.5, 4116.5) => 15.9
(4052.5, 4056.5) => 14.3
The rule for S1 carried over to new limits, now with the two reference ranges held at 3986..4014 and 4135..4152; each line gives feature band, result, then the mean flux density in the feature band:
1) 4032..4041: -0.04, 16.7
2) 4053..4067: 0.03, 15.8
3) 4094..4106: 0.23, 13.2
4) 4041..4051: -0.02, 16.4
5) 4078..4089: 0.02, 16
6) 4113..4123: 0.02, 16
